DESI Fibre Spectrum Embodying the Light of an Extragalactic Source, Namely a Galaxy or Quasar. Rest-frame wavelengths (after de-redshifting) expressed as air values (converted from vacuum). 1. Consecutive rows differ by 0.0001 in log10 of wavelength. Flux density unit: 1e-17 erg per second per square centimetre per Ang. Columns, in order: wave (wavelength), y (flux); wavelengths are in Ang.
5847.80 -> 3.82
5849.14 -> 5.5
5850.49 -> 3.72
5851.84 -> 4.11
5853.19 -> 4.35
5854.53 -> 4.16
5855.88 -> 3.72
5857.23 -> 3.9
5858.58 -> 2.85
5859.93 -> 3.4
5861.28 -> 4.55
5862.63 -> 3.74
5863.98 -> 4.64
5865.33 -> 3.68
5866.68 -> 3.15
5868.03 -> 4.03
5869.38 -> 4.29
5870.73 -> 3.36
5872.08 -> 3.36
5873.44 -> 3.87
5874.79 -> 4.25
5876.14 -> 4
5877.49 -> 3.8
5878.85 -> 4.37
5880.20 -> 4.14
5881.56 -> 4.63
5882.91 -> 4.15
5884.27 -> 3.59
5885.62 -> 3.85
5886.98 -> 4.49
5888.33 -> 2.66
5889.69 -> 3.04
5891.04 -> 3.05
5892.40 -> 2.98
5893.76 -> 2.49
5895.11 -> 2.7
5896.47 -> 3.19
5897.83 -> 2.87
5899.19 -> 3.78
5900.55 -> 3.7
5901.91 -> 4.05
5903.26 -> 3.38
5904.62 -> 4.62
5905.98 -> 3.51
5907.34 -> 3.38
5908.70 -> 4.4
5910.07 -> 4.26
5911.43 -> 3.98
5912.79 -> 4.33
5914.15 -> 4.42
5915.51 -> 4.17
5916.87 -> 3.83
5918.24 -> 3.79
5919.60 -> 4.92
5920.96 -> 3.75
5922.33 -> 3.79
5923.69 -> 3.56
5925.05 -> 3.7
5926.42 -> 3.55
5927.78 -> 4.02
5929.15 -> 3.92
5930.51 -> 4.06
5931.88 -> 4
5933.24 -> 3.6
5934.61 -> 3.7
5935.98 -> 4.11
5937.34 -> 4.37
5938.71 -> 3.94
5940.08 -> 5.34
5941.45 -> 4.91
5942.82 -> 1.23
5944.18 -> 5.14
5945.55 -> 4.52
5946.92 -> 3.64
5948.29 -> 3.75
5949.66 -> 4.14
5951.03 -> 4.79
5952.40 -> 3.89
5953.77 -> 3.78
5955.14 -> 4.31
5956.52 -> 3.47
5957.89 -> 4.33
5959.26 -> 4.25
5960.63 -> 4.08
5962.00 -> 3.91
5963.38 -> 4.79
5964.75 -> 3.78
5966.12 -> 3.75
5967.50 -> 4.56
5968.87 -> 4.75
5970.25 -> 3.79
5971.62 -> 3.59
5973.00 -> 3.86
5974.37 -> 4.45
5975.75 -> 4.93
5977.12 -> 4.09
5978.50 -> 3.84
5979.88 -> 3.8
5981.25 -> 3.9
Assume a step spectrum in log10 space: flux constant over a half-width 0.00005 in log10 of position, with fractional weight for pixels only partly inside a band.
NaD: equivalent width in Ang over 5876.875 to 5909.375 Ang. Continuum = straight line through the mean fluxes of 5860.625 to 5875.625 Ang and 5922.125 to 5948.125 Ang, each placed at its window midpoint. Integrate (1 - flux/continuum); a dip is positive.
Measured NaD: 2.52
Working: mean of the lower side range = 3.9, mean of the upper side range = 3.95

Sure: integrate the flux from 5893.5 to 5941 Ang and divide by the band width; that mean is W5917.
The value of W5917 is 3.88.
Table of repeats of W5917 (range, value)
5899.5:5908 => 3.78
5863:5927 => 3.78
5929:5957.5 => 4.03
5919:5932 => 3.92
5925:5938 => 3.91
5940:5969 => 4.11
